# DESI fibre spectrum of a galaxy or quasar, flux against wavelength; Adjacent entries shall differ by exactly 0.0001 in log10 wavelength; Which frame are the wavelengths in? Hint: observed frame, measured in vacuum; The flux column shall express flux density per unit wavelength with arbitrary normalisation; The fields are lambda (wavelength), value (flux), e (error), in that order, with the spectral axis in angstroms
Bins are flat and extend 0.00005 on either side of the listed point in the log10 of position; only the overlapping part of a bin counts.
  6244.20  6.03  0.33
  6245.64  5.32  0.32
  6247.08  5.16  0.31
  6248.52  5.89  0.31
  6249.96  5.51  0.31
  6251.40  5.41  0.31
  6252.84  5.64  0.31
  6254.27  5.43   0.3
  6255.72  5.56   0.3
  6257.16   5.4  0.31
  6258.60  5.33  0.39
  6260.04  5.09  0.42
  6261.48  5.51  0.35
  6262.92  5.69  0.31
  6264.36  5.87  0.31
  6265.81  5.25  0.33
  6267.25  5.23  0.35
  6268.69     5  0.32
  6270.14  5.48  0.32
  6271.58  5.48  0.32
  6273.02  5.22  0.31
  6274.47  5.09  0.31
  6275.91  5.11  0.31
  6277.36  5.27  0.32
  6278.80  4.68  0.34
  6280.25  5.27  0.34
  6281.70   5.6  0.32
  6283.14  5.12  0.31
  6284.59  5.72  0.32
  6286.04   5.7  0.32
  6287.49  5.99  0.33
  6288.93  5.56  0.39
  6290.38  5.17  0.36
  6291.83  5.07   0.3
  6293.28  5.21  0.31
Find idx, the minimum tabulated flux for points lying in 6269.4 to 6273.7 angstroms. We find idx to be 5.22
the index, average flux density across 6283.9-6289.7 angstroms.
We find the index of 5.74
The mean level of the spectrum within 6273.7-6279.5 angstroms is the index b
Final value 5.04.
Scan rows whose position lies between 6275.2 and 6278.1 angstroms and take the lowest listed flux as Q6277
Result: 5.11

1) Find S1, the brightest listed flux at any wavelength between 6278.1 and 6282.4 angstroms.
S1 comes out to 5.6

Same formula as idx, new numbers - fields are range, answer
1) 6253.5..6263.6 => 5.09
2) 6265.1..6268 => 5.23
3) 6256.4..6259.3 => 5.33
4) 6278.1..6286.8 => 4.68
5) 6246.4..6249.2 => 5.16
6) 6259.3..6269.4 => 5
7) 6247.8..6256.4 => 5.41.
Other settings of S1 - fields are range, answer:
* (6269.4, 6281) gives 5.48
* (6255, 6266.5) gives 5.87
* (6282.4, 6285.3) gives 5.72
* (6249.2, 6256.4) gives 5.64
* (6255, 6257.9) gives 5.56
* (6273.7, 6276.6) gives 5.11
